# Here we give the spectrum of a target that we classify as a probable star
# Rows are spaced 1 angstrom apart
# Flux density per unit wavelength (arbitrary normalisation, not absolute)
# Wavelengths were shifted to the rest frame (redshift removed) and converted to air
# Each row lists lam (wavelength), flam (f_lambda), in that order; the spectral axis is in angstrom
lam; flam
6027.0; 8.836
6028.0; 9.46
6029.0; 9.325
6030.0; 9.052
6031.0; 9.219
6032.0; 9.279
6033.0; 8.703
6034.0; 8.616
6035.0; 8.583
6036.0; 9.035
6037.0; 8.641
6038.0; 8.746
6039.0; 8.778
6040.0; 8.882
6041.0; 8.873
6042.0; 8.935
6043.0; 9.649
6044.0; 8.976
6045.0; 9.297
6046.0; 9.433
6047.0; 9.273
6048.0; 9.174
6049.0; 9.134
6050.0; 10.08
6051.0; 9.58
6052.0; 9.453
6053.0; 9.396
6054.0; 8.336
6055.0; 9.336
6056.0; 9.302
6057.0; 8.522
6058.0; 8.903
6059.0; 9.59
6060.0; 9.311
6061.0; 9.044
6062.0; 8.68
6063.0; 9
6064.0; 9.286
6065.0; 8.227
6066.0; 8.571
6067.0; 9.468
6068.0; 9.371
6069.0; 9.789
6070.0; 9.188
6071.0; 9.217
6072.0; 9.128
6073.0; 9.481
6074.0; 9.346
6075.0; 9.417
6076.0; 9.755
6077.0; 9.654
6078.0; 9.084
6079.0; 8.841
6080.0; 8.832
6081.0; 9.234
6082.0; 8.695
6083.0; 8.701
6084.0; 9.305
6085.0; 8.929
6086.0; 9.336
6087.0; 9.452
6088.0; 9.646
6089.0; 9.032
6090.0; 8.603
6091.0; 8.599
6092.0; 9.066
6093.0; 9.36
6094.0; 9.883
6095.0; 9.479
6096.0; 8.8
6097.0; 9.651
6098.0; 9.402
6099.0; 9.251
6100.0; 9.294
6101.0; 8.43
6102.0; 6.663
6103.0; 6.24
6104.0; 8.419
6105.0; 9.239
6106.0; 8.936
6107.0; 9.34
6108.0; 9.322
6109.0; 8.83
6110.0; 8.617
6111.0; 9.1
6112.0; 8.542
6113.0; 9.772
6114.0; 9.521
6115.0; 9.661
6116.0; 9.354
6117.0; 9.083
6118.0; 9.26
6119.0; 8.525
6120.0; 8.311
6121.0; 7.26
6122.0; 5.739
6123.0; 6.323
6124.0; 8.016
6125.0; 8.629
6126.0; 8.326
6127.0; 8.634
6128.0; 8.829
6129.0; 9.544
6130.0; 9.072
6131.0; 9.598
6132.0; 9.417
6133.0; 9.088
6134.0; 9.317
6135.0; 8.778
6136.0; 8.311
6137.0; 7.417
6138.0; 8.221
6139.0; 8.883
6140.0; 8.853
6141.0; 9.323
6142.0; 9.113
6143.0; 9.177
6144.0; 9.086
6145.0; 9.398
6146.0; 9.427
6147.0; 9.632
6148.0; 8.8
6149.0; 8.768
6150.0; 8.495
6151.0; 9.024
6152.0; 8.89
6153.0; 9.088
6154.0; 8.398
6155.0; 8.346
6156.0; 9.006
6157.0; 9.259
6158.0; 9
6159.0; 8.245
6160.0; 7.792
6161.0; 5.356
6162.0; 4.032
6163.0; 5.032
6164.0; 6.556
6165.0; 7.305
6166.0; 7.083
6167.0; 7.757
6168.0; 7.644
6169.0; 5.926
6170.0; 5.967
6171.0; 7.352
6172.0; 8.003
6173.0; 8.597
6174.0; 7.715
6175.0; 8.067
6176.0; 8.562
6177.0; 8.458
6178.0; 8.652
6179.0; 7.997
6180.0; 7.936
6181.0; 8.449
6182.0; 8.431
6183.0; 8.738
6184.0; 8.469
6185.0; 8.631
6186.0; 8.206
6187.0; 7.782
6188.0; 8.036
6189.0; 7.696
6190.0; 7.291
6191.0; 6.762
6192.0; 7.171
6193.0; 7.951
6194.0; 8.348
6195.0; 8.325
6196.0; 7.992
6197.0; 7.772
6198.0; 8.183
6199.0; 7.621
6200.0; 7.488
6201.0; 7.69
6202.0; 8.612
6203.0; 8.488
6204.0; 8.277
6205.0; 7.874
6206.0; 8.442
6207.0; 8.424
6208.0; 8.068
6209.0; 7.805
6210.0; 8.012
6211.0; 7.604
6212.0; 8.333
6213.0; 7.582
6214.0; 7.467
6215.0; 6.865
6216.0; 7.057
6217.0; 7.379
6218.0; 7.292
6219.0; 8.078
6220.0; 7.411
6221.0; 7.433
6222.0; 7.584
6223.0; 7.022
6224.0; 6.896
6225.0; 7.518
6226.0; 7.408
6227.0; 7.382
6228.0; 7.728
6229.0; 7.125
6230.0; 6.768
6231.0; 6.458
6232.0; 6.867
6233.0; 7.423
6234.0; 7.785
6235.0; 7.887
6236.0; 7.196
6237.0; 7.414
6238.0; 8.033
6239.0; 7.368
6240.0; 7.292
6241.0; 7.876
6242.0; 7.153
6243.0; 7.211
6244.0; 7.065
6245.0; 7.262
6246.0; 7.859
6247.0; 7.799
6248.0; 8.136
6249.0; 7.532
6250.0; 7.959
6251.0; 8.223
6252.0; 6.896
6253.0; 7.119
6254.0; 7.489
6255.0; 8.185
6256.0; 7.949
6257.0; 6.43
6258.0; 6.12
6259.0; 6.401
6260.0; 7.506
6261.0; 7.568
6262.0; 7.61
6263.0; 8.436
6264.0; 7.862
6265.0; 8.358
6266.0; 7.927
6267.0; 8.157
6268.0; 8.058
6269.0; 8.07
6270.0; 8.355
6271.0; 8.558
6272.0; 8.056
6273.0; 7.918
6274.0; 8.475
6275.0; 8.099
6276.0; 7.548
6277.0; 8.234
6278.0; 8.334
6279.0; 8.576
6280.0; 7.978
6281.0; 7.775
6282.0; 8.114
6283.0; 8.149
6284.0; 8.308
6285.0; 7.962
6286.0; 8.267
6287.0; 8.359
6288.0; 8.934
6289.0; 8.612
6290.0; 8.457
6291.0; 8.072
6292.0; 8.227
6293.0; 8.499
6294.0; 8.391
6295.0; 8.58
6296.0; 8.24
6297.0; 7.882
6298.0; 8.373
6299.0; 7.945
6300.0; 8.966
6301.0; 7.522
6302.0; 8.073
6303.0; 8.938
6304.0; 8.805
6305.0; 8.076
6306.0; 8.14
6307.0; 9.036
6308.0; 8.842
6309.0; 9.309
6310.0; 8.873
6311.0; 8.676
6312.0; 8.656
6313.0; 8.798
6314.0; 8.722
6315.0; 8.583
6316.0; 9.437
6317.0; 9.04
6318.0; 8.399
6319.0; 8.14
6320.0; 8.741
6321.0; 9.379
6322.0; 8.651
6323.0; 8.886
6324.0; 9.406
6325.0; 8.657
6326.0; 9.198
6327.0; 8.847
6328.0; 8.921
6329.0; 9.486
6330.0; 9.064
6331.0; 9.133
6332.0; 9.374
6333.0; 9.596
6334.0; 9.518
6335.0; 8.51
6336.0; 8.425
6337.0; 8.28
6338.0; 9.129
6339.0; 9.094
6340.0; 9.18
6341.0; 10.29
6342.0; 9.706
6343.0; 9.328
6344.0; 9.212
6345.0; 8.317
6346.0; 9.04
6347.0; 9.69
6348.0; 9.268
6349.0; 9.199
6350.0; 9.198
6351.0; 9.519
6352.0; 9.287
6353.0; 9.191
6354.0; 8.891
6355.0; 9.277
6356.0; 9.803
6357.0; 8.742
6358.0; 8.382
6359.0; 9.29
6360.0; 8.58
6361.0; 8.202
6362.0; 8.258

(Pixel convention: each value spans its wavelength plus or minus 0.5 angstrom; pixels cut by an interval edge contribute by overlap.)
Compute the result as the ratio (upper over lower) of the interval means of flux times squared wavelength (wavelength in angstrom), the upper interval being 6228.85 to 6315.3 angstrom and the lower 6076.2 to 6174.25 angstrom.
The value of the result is 0.98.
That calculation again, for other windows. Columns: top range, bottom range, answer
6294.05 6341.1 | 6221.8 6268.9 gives 1.20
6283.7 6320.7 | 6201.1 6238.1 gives 1.15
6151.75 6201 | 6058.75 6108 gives 0.89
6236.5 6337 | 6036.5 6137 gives 0.98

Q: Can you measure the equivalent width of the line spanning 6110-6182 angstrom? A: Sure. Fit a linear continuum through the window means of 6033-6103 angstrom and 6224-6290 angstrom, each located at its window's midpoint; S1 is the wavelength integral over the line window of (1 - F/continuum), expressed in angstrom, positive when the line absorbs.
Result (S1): 1.8 angstrom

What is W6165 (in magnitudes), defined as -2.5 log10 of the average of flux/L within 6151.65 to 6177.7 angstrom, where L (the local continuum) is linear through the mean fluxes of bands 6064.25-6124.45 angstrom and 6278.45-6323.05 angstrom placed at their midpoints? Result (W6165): 0.15 mag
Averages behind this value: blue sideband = 8.9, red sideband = 8.49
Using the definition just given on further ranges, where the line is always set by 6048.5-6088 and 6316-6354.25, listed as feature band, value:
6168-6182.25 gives 0.17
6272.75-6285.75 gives 0.12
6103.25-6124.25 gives 0.07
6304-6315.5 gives 0.05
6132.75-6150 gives 0.03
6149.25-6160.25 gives 0.05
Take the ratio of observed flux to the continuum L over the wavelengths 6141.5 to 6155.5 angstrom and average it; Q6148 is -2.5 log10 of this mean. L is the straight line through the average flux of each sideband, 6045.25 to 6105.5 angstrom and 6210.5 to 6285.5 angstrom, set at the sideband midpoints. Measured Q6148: -0.06 mag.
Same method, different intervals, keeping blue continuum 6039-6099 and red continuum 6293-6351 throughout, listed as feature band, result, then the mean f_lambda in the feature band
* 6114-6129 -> 0.09 mag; 8.37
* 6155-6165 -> 0.25 mag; 7.21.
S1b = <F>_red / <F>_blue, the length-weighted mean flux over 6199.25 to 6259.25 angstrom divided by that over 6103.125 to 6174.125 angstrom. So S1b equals 0.9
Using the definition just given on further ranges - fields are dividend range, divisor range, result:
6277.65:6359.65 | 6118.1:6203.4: 1.08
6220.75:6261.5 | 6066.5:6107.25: 0.81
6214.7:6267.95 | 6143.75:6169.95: 0.94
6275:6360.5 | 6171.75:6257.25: 1.13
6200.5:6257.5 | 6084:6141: 0.86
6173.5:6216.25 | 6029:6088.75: 0.87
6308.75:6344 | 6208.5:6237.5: 1.22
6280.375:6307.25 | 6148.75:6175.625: 1.09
